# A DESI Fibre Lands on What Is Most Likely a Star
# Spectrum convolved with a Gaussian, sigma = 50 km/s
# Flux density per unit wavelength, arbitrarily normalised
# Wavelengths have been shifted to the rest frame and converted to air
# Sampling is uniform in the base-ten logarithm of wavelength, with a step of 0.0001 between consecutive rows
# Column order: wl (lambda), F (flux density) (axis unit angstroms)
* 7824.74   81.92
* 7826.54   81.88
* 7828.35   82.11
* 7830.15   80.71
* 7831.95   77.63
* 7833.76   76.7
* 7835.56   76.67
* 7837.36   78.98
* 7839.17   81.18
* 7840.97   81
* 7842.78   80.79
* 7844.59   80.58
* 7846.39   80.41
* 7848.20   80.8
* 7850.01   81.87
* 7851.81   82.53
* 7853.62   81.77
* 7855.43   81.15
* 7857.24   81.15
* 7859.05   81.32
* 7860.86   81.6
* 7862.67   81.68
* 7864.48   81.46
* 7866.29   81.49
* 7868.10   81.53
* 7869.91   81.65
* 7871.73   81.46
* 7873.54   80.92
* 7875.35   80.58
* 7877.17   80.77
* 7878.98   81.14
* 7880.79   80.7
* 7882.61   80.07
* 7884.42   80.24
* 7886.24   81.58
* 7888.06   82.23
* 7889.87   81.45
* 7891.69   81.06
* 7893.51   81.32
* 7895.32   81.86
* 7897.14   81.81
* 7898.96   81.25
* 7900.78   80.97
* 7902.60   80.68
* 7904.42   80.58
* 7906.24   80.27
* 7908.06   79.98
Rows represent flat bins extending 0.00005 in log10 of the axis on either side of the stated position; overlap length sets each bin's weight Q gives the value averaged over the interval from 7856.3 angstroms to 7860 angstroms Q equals 81.2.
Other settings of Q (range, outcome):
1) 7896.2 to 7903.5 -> 81.1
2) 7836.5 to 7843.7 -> 80.4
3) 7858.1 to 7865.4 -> 81.5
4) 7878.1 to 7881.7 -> 81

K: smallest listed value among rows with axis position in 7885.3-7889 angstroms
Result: 81.58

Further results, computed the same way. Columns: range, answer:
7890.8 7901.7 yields 80.97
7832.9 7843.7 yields 76.67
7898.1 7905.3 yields 80.58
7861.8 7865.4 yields 81.46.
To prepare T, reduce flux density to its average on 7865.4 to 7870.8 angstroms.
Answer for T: 81.6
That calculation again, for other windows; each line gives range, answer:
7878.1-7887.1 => 80.7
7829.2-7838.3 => 78.2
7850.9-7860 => 81.6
